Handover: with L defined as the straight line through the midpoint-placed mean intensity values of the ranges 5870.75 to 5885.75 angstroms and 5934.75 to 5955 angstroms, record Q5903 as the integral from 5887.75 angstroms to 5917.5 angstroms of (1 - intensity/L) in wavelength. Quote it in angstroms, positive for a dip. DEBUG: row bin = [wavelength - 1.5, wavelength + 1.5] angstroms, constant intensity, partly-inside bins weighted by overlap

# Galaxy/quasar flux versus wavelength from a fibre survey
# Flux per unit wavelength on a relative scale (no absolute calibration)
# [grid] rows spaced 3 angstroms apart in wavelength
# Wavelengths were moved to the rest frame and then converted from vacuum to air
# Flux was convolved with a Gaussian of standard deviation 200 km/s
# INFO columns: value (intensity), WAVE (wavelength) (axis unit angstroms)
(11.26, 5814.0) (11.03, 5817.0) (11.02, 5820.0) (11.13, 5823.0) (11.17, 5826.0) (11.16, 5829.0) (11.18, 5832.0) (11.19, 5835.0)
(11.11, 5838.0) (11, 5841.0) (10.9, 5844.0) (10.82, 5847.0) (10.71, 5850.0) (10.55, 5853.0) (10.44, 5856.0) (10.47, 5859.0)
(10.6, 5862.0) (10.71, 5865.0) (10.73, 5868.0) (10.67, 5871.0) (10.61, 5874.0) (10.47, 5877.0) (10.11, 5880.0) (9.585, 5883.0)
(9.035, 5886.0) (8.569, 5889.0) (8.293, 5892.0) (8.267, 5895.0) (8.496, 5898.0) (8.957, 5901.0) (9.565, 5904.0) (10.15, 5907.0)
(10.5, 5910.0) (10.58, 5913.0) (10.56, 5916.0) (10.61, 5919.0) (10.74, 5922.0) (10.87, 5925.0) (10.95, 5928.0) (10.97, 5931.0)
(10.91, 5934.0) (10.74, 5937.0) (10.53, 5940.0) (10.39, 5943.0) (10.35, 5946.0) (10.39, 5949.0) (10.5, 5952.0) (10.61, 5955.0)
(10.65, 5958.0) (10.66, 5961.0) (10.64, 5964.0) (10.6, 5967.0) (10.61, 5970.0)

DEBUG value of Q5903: 2.6 angstroms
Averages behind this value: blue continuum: 10.2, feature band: 9.4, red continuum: 10.5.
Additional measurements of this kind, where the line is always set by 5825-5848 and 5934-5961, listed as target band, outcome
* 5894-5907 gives 2.1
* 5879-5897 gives 3.2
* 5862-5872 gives 0.2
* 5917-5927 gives -0.1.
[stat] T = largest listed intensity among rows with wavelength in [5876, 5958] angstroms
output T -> 10.97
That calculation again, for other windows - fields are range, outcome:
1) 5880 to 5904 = 10.11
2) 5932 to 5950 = 10.91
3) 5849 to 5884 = 10.73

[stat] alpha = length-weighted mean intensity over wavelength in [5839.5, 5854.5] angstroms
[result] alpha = 10.8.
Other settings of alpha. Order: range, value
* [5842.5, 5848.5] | 10.9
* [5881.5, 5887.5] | 9.31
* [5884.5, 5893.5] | 8.63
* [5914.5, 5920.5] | 10.6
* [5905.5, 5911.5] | 10.3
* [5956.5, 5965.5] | 10.7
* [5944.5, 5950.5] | 10.4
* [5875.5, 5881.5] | 10.3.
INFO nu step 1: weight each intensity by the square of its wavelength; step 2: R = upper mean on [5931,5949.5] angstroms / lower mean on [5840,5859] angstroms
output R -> 1.02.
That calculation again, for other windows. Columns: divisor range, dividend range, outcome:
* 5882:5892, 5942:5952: 1.19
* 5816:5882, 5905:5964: 1.01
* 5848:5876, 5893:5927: 0.95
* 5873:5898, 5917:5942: 1.18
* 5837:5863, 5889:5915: 0.89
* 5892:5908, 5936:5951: 1.18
